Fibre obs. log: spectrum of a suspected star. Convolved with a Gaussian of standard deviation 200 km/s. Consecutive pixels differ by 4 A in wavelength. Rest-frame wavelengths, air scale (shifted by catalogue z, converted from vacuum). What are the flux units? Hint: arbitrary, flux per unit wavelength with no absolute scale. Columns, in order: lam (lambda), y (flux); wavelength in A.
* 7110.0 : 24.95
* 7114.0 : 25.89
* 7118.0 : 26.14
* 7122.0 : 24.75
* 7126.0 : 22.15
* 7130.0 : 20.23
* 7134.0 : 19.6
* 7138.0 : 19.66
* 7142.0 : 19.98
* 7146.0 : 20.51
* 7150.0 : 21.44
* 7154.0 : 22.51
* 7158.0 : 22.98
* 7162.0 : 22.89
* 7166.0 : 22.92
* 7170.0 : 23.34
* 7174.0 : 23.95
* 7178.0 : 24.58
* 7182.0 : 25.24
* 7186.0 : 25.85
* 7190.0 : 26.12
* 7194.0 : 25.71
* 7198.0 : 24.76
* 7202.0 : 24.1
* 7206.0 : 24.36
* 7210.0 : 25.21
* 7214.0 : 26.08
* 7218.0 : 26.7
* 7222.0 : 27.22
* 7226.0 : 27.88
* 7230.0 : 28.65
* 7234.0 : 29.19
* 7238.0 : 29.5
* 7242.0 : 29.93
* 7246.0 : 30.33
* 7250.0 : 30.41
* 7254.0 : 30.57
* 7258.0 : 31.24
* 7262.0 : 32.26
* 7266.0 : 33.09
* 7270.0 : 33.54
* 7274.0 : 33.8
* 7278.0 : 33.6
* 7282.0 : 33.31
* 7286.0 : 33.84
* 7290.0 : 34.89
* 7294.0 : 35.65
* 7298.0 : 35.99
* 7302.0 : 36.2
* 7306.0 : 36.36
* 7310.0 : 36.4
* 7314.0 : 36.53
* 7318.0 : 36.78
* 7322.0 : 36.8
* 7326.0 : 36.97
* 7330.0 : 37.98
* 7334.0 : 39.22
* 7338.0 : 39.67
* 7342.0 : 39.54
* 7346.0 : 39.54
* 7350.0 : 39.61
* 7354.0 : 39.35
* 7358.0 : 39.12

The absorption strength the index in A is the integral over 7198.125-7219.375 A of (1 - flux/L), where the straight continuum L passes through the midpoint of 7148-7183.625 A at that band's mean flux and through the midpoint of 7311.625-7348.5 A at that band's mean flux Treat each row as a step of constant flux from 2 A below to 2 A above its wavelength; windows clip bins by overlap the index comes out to 1.5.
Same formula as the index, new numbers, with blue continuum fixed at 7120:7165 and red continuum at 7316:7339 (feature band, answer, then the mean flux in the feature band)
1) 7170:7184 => 0.09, 24.4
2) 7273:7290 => 0.00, 33.8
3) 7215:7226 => 0.53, 27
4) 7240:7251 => 0.15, 30.2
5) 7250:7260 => 0.20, 30.8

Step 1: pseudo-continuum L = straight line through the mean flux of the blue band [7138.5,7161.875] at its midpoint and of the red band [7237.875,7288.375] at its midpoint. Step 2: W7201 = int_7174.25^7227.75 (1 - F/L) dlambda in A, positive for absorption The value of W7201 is 1.2 A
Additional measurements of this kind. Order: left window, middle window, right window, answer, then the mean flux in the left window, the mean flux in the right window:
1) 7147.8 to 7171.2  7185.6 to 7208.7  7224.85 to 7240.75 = 0.6 A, 22.6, 28.9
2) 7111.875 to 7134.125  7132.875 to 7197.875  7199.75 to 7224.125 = 3.9 A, 23.4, 25.6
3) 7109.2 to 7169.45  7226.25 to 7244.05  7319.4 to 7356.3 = 0.6 A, 22.4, 38.7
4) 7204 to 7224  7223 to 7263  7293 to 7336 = -1.1 A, 25.9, 36.8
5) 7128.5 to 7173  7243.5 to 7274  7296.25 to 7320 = 0.0 A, 21.5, 36.4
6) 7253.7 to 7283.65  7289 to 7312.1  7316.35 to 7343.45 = -0.3 A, 32.8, 38.1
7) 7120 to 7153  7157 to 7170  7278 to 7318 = 0.3 A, 21.1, 35.4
